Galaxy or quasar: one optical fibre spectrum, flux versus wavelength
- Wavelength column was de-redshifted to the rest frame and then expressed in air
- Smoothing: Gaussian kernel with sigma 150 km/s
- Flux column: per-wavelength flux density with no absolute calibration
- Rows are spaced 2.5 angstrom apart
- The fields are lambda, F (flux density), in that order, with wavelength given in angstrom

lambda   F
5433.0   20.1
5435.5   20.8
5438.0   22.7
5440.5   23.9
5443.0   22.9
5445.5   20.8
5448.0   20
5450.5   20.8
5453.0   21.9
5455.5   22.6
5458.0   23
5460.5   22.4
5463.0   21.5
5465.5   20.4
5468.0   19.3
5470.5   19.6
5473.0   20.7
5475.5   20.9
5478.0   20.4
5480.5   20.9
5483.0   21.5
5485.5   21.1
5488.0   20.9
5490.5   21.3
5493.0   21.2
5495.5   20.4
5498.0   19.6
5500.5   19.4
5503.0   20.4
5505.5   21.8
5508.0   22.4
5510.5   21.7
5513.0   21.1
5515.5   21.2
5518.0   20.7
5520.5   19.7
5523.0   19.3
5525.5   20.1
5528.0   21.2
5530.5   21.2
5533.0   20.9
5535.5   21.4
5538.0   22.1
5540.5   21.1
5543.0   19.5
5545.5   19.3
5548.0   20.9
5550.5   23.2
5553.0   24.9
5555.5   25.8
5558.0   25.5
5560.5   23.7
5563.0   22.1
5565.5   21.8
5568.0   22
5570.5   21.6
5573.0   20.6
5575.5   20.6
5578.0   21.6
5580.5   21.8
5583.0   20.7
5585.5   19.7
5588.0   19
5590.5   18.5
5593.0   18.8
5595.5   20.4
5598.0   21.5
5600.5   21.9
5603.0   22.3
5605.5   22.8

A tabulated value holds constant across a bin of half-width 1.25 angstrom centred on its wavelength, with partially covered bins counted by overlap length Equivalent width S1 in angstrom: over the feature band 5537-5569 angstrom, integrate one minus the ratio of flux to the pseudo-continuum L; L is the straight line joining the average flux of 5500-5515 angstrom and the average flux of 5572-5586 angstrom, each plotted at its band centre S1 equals -2.20 angstrom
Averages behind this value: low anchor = 21.2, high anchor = 20.9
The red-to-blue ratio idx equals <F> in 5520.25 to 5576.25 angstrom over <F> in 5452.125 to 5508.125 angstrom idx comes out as 1.03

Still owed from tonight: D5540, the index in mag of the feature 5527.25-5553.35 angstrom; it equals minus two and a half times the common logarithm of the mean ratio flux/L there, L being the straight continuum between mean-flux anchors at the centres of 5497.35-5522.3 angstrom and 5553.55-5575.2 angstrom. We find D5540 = 0.03 mag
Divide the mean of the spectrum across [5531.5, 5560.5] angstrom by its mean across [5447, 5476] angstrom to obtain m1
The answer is 1.1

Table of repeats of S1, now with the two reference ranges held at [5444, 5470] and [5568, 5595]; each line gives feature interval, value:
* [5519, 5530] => 0.3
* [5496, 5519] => 0.0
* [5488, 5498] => 0.1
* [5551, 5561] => -2.1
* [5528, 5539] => -0.3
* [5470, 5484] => 0.3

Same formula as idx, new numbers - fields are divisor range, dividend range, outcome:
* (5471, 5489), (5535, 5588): 1.05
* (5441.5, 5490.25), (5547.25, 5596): 1.03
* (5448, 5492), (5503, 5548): 0.99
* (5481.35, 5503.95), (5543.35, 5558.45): 1.11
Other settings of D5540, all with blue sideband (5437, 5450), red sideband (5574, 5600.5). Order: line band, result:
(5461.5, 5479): 0.064 mag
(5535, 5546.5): 0.011 mag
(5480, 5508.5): 0.027 mag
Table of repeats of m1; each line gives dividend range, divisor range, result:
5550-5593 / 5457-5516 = 1.04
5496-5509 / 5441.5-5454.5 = 0.97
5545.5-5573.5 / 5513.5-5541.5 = 1.10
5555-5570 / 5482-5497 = 1.11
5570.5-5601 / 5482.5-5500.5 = 0.99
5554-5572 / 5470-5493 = 1.11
